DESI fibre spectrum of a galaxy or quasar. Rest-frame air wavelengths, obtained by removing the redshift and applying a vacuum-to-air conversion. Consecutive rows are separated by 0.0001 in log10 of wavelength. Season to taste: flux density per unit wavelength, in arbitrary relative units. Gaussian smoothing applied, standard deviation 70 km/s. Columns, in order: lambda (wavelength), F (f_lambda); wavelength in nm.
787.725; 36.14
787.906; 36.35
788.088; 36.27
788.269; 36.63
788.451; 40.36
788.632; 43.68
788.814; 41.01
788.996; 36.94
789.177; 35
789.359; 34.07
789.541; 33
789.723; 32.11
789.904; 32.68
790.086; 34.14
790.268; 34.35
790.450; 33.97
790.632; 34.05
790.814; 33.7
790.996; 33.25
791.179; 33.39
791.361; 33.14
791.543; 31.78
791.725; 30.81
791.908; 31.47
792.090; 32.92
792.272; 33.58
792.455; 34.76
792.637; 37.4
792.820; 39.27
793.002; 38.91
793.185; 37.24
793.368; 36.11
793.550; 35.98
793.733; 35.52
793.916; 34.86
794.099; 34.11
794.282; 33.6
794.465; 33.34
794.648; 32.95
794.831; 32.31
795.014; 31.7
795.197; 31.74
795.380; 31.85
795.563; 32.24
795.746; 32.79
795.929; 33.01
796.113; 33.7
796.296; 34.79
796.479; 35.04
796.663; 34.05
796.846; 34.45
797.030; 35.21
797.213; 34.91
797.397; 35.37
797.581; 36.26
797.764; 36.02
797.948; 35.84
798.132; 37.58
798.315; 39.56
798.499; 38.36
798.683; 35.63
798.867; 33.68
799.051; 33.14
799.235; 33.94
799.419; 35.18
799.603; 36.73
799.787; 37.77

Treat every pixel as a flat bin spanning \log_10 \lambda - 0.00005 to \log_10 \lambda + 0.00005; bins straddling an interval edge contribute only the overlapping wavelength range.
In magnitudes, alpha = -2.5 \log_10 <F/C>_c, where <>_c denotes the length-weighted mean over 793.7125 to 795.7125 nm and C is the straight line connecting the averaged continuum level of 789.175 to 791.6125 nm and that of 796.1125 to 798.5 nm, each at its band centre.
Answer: 0.06 mag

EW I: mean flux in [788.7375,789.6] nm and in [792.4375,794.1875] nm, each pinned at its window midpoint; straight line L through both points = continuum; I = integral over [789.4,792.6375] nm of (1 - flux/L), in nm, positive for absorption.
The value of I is 0.27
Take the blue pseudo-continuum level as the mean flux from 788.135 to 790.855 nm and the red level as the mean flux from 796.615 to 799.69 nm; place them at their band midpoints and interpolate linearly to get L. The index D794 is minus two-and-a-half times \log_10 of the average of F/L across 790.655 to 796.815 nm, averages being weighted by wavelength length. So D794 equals 0.054 mag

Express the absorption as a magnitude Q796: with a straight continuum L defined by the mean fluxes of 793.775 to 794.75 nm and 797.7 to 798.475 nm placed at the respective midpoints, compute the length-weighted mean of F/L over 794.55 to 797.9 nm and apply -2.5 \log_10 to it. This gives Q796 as 0.06 mag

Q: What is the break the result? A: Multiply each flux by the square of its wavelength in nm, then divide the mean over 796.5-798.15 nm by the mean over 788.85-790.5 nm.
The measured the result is 1.1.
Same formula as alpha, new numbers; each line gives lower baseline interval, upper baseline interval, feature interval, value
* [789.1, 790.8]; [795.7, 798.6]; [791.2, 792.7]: 0.033 mag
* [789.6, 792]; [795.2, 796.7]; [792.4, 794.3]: -0.098 mag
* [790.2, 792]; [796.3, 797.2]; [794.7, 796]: 0.066 mag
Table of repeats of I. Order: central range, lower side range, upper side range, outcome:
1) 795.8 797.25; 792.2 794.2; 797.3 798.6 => 0.09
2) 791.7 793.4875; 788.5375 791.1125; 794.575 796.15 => -0.09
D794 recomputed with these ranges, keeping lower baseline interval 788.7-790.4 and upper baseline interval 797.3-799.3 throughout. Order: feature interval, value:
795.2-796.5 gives 0.079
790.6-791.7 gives 0.066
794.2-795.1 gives 0.087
